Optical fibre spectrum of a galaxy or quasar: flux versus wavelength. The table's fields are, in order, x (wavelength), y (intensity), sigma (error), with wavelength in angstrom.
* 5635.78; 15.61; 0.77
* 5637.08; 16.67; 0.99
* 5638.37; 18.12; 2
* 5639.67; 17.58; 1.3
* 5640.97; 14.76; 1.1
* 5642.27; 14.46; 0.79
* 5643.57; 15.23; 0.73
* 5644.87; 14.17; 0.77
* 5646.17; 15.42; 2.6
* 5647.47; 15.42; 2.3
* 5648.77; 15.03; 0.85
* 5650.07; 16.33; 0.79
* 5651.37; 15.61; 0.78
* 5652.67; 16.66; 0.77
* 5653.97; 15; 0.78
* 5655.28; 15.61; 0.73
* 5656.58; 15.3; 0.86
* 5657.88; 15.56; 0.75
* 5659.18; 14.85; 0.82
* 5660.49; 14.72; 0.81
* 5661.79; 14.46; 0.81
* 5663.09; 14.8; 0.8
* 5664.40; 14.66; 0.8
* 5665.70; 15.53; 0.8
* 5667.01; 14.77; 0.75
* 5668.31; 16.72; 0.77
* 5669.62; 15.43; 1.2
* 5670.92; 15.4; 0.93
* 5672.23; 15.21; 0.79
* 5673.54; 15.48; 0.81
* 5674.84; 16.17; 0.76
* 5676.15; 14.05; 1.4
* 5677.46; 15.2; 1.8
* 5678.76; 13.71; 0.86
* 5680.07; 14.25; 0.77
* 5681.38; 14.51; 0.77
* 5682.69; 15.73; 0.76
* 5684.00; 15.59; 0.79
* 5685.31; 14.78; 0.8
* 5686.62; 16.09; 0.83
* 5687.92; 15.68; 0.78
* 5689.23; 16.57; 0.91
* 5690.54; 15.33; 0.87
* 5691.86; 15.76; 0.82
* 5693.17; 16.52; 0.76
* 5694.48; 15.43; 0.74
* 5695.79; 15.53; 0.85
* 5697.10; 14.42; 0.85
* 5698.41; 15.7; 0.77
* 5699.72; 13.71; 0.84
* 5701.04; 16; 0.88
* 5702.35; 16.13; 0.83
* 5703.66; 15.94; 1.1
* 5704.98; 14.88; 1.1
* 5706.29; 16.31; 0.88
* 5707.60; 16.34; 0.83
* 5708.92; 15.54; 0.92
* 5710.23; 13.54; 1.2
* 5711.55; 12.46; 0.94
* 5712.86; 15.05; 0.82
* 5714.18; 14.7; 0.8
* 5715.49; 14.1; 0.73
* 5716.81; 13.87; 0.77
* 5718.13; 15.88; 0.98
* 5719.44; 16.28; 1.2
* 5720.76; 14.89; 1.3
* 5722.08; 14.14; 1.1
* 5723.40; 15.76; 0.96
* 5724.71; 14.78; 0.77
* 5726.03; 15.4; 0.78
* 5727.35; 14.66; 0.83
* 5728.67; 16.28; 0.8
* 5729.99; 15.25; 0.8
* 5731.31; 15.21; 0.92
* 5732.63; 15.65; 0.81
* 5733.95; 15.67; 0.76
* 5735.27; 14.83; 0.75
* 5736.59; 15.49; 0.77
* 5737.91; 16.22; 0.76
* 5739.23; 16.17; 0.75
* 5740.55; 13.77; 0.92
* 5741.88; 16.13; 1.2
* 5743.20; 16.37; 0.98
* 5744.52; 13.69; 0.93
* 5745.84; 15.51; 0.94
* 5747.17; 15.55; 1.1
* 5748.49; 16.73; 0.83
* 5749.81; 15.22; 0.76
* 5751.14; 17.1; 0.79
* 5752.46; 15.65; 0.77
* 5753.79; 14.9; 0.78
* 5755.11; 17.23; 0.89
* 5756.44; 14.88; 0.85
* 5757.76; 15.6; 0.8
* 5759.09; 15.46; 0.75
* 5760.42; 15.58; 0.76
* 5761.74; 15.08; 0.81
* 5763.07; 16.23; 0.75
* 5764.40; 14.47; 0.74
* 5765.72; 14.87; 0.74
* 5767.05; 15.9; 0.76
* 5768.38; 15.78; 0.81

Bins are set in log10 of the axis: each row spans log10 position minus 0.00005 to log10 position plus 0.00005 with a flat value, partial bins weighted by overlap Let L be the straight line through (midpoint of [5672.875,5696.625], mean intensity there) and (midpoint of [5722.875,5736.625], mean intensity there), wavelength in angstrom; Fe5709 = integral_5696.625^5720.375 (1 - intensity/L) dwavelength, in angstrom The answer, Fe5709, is 0.5 angstrom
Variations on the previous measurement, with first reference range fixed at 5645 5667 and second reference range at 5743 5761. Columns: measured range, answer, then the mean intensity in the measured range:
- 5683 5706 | -0.19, 15.5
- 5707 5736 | 0.97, 15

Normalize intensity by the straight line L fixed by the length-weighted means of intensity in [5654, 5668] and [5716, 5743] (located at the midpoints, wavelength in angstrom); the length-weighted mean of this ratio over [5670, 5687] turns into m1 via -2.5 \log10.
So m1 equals 0.00 mag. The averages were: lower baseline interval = 15.1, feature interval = 15.1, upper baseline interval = 15.3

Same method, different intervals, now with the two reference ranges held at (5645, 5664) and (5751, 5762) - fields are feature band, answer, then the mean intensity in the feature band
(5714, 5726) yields 0.041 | 15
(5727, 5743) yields 0.008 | 15.5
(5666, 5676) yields -0.011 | 15.5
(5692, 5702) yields 0.005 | 15.4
